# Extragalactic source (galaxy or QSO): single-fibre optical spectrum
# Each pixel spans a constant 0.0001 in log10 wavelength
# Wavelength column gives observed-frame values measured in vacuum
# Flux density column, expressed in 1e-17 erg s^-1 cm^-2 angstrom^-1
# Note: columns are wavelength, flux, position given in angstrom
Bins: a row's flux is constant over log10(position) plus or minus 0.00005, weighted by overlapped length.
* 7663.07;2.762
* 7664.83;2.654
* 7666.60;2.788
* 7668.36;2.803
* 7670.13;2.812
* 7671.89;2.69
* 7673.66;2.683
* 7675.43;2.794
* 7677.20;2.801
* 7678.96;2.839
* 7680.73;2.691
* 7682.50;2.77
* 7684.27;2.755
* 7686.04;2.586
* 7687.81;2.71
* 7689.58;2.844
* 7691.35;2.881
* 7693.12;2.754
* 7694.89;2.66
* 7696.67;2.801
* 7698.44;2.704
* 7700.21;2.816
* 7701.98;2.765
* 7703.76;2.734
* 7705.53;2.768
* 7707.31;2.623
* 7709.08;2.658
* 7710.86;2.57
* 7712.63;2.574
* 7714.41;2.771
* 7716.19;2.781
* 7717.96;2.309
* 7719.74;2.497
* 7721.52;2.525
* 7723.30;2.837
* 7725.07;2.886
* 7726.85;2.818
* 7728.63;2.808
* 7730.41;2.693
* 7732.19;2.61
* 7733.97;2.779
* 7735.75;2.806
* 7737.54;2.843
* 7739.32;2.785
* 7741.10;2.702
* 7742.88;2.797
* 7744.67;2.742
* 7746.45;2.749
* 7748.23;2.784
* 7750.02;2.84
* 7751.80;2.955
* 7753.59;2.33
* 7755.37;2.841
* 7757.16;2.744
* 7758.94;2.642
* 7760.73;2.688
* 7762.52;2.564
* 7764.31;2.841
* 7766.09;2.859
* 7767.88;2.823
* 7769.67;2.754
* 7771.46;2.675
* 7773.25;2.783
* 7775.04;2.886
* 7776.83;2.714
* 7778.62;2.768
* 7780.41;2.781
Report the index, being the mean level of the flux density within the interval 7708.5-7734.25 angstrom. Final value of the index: 2.67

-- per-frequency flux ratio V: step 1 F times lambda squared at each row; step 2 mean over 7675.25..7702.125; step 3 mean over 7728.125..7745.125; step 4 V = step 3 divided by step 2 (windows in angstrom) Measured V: 1.01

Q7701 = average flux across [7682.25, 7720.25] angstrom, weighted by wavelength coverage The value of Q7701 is 2.7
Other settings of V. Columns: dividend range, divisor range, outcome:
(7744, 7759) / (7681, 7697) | 1.02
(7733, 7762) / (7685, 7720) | 1.03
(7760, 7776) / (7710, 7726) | 1.06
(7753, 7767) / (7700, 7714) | 1.02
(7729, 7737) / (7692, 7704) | 1.00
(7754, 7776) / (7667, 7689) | 1.02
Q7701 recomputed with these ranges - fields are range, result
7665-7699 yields 2.75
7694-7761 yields 2.72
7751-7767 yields 2.72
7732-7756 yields 2.76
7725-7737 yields 2.76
